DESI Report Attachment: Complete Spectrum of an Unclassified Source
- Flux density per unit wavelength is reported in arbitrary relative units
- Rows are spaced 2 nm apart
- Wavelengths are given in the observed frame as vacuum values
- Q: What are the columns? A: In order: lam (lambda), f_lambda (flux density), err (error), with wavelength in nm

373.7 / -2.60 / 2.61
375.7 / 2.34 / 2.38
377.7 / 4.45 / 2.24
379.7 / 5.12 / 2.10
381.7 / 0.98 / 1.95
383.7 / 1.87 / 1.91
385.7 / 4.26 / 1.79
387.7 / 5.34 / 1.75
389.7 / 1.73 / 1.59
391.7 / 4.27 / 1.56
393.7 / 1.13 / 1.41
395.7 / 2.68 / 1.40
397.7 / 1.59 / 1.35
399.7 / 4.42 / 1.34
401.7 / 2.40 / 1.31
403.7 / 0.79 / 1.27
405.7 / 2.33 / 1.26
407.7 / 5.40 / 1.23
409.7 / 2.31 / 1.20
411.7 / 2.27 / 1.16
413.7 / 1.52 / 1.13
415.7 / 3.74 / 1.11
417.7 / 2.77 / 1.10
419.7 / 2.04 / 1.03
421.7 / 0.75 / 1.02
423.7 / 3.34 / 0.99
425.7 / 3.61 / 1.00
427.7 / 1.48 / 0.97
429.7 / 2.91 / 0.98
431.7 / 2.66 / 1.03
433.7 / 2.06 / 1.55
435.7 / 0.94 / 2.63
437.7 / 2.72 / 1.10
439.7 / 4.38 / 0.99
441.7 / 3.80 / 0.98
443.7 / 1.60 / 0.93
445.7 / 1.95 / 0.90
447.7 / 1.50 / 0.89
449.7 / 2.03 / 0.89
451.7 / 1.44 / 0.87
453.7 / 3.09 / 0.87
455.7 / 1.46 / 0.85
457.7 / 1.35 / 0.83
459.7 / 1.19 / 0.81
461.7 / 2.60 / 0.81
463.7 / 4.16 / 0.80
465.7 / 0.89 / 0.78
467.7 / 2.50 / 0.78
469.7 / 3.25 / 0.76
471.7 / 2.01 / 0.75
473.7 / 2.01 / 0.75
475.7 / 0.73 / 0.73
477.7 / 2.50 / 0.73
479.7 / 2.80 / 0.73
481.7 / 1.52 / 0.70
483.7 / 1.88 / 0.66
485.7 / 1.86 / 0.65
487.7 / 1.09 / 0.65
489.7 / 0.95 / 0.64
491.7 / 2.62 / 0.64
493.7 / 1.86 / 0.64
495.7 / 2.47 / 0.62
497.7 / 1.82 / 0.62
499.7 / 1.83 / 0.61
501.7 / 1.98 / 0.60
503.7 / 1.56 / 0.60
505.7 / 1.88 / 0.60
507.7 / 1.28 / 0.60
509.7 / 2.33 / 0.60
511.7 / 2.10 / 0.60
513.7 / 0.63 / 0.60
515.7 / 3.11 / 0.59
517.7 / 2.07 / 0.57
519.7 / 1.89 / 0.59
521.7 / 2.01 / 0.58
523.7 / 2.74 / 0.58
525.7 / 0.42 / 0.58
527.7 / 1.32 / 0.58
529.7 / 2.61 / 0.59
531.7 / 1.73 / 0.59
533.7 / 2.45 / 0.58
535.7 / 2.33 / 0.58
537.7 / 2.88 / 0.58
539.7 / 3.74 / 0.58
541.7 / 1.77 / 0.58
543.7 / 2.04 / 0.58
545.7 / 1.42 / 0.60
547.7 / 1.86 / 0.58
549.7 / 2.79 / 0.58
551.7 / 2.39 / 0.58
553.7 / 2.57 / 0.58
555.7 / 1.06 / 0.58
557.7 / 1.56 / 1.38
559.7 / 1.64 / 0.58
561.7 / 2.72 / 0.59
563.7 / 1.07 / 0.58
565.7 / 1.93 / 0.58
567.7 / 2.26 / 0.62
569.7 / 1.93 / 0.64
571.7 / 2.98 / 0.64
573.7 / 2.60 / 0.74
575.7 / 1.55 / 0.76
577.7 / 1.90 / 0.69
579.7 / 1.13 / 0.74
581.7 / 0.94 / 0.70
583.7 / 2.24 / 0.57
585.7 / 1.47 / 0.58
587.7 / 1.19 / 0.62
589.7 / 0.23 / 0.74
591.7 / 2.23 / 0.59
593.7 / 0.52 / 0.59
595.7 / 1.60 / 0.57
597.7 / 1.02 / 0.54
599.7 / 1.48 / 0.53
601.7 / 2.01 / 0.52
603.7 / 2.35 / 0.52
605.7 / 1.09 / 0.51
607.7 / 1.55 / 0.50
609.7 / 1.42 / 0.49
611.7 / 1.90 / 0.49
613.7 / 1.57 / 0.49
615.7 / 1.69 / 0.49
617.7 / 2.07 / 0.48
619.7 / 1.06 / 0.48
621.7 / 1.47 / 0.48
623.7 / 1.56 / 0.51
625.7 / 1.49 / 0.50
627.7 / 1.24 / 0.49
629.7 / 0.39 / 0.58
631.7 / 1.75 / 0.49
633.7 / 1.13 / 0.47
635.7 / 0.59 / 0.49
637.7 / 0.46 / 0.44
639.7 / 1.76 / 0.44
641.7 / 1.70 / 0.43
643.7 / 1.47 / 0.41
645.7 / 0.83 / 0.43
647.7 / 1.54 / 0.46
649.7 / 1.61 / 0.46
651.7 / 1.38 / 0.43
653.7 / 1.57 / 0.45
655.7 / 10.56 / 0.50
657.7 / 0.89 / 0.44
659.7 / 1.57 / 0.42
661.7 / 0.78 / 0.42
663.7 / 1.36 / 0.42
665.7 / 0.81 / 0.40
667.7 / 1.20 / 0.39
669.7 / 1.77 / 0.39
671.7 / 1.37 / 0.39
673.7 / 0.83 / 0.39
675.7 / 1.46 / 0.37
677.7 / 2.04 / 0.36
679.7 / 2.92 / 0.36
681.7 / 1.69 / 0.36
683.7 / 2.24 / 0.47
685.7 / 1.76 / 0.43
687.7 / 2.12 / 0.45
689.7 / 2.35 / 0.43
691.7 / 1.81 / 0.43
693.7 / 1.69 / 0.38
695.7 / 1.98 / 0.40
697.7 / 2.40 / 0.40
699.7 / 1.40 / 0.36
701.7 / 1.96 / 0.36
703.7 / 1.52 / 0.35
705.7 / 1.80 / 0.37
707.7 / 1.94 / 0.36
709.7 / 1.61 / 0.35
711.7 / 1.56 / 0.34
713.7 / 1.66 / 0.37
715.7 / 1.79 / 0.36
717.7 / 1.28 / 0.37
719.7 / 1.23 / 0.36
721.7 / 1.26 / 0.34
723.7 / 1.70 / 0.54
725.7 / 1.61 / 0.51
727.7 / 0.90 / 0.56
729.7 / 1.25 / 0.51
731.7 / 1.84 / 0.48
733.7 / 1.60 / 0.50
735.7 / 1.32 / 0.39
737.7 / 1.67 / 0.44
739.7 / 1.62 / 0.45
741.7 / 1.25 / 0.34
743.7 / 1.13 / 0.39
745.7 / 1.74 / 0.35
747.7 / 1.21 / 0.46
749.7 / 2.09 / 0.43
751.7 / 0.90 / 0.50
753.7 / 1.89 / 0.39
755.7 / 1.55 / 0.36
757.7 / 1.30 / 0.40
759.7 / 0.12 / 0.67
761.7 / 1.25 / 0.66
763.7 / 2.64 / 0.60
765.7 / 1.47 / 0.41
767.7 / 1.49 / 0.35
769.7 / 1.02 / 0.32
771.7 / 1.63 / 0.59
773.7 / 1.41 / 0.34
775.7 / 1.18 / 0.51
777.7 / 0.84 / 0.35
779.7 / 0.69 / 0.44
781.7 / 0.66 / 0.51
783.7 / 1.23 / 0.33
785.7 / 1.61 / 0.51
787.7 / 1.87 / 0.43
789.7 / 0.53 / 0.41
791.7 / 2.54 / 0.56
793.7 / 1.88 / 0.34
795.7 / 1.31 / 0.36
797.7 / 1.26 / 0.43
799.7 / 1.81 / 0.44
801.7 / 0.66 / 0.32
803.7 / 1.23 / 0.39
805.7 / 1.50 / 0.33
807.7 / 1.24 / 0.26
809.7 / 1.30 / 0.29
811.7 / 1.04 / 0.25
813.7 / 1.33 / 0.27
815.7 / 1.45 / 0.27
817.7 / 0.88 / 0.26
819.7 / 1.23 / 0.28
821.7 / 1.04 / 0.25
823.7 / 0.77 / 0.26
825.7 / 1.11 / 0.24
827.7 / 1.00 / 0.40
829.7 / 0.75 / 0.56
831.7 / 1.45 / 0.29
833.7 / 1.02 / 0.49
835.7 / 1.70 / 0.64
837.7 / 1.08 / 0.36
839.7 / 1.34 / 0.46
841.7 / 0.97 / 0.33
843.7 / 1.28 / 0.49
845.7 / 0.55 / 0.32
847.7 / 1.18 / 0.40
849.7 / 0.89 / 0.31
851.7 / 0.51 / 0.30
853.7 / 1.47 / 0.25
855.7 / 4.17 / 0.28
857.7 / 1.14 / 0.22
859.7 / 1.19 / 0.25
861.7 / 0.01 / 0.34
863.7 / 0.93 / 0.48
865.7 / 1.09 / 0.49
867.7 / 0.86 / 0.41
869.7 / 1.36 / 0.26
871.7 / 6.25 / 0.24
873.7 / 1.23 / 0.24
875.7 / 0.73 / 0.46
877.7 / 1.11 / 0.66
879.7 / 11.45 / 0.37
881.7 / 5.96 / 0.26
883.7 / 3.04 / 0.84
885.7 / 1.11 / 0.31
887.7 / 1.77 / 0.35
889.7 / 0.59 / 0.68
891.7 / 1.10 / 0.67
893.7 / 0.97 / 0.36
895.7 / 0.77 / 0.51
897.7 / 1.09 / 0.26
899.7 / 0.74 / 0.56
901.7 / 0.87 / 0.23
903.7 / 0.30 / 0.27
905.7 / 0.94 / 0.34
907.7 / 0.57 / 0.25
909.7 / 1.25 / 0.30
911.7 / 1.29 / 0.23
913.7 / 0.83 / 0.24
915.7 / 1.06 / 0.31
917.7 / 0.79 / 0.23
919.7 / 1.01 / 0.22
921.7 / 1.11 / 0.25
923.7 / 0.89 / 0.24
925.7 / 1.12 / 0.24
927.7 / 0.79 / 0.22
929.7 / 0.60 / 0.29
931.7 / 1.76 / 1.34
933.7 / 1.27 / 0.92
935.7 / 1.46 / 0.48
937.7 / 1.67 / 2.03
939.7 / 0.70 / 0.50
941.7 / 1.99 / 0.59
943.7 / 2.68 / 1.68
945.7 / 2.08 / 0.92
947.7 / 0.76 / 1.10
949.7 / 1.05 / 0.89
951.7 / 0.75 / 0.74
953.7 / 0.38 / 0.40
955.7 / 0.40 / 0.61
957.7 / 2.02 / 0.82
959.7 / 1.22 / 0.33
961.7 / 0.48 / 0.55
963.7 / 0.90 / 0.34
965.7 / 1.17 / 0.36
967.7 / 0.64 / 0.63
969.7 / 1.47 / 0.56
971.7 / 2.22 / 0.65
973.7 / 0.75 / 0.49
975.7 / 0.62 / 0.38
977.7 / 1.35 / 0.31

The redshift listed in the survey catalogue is 0.76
